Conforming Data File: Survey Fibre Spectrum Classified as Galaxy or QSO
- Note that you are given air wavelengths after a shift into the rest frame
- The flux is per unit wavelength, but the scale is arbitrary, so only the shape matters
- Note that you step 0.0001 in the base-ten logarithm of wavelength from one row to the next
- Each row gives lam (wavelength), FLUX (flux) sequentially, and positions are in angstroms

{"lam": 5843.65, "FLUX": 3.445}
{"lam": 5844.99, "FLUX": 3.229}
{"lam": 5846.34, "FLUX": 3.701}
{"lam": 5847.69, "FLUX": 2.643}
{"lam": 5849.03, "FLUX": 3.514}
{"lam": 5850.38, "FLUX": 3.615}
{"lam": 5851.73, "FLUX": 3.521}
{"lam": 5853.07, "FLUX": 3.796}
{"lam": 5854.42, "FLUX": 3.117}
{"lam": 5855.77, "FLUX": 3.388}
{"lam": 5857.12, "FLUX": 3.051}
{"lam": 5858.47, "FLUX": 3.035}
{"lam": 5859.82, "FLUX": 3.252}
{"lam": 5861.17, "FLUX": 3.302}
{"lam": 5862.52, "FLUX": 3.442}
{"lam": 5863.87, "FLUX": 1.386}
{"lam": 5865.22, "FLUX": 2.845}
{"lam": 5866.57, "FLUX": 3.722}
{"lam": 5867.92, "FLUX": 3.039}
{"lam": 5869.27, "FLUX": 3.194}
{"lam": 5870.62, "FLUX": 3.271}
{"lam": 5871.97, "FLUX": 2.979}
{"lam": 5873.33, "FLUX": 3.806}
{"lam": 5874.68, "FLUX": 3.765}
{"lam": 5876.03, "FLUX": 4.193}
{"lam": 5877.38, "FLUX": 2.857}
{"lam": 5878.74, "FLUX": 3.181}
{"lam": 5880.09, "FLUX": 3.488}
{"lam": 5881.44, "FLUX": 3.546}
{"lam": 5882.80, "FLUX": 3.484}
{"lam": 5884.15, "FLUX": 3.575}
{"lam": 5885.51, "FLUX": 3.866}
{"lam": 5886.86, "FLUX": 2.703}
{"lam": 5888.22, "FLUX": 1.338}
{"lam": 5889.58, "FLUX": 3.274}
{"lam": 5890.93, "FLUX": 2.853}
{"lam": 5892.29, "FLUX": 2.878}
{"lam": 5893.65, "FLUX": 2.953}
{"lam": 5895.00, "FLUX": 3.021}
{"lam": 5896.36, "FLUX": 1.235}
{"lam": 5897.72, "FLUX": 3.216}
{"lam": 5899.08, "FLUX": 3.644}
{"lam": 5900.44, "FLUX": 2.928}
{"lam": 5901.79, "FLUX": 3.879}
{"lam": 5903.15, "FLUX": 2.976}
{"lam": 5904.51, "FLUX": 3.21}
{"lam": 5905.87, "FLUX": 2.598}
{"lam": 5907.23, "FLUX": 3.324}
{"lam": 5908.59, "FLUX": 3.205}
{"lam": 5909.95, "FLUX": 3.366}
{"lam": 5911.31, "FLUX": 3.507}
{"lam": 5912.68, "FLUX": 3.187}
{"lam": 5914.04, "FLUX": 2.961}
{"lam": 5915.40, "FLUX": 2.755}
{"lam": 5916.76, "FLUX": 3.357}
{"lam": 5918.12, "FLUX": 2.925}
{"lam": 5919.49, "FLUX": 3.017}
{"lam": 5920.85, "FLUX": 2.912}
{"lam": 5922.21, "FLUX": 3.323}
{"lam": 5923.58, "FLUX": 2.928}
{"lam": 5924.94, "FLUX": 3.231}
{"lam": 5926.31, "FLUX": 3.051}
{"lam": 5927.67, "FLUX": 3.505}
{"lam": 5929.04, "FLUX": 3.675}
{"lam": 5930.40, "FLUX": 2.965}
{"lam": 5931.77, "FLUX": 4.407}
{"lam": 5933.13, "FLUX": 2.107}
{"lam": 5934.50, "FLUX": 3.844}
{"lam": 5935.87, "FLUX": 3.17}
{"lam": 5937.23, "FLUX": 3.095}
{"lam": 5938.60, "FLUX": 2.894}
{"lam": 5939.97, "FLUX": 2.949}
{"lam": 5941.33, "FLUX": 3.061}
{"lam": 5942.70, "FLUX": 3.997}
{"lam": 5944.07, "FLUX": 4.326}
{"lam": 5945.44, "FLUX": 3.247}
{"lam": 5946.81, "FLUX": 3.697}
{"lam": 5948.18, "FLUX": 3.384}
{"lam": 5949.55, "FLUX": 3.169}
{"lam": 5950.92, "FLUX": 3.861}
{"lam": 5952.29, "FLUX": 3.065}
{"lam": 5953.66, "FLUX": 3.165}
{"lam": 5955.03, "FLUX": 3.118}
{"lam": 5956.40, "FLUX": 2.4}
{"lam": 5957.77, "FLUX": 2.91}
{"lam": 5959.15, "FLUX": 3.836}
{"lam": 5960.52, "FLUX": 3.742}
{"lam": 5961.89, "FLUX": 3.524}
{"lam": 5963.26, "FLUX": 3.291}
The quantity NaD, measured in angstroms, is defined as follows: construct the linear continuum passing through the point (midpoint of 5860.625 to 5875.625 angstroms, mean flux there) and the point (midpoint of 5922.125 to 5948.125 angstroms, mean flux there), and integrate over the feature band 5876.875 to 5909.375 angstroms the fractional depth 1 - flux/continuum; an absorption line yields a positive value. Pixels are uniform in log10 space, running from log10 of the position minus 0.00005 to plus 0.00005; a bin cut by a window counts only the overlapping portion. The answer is 1.9 angstroms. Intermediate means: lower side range 3.18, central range 3.05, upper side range 3.34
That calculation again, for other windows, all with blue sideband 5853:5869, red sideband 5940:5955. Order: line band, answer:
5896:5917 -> 1.1 angstroms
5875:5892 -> -0.1 angstroms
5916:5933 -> 0.6 angstroms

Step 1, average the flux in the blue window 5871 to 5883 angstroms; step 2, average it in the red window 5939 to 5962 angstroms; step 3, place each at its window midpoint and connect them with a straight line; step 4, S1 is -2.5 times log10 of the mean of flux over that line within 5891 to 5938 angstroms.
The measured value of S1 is 0.098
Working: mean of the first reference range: 3.47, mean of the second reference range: 3.37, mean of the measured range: 3.12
